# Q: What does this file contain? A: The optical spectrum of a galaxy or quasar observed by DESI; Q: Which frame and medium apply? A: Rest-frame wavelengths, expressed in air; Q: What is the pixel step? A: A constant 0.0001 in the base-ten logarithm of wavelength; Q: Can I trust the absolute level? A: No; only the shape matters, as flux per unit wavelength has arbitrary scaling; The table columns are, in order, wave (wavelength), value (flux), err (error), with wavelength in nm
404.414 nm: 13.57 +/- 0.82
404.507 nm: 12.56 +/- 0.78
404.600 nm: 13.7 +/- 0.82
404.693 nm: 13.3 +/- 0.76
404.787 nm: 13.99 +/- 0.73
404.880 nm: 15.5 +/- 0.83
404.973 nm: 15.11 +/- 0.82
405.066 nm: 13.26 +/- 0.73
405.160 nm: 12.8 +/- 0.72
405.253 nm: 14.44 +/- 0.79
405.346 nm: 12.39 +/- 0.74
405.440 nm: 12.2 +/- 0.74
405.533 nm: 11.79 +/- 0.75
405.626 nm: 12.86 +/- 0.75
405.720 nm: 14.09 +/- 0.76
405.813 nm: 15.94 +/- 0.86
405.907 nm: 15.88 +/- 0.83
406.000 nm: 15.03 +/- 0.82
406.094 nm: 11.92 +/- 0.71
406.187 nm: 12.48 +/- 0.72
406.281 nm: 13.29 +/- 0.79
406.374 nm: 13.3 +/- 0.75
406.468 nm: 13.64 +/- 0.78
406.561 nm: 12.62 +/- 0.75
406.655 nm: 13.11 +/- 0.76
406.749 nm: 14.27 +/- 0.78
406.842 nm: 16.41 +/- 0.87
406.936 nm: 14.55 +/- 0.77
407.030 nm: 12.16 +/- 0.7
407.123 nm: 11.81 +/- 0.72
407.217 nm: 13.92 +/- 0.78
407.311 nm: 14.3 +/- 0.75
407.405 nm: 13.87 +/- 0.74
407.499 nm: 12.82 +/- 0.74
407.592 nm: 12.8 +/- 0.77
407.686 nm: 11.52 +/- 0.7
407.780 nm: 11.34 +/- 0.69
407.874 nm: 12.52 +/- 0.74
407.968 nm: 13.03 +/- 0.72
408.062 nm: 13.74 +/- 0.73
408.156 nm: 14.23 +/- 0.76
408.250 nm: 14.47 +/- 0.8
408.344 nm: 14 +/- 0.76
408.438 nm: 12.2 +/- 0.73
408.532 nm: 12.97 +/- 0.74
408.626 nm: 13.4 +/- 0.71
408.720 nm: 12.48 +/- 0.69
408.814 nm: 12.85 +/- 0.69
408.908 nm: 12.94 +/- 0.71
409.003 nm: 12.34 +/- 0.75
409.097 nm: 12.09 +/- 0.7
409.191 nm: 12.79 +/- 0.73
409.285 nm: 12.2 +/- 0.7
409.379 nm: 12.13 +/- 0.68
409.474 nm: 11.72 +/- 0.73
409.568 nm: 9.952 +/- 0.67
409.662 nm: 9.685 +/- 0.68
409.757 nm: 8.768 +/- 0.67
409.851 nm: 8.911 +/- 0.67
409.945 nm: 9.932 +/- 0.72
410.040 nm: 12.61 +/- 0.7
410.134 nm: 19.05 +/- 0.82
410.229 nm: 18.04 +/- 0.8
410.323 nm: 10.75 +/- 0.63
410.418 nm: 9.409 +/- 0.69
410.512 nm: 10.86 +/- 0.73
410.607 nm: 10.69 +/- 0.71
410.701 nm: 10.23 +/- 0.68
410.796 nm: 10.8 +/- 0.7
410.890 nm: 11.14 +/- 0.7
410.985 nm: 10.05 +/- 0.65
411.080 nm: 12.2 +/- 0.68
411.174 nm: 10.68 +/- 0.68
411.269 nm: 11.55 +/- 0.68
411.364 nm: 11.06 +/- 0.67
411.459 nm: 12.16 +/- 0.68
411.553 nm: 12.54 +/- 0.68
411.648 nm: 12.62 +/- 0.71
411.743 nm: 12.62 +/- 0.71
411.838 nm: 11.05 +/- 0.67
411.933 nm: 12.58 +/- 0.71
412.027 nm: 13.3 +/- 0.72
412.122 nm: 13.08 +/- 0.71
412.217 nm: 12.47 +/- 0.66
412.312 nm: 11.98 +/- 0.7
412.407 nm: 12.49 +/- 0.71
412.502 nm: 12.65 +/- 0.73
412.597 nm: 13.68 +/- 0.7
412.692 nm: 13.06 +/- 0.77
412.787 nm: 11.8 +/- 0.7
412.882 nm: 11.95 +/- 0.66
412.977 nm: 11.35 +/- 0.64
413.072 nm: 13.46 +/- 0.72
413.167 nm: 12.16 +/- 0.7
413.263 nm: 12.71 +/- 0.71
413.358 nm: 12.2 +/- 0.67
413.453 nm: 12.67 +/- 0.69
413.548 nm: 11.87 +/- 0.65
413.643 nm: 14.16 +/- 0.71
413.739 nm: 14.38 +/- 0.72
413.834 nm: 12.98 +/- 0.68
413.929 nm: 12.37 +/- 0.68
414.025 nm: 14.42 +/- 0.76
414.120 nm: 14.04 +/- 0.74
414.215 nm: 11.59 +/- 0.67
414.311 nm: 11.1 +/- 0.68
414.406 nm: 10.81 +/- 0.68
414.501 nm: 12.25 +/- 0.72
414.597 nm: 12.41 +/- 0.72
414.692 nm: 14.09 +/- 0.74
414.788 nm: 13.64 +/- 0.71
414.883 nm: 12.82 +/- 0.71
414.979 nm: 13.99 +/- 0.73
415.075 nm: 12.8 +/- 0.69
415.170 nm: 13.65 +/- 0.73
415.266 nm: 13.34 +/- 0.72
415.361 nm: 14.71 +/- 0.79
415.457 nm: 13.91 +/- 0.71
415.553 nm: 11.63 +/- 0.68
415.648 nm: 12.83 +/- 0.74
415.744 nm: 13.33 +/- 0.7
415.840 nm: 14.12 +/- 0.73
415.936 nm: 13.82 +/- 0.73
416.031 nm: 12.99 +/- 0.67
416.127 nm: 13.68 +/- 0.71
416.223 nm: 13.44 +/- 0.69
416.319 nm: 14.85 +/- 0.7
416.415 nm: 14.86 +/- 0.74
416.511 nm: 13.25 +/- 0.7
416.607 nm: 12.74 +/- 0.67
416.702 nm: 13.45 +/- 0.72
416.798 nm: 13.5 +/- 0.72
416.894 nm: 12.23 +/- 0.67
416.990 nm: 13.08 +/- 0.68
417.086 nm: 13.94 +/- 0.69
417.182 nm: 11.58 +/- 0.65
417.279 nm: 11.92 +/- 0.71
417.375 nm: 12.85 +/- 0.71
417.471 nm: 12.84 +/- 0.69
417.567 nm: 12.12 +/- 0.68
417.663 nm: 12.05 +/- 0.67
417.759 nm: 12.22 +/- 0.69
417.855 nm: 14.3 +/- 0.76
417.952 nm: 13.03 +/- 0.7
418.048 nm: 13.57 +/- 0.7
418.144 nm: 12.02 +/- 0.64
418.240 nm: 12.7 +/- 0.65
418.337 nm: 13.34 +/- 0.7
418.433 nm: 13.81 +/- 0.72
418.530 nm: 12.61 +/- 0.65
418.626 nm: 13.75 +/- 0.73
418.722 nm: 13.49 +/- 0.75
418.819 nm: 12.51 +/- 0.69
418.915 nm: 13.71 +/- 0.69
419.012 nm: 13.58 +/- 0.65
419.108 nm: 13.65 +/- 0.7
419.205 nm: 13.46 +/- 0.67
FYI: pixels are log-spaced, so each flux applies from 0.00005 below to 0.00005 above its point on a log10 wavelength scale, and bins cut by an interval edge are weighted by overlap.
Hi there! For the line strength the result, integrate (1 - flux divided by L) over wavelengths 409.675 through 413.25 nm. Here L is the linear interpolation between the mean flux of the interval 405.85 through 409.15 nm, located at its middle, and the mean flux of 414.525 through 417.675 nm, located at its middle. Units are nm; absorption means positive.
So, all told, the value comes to 0.34 nm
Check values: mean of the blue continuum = 13.3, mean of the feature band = 12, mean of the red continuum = 13.2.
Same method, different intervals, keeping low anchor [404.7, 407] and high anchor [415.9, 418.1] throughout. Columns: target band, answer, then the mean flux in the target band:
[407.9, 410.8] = 0.281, 12.3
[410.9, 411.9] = 0.134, 11.6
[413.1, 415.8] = 0.064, 13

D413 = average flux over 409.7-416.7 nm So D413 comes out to 12.6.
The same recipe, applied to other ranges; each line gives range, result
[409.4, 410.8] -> 11.5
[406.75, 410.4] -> 12.8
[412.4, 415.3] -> 12.8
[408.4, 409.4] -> 12.6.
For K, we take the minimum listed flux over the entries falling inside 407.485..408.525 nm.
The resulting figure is 11.34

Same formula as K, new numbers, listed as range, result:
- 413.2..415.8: 10.81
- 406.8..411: 8.768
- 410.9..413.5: 10.05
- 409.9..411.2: 9.409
